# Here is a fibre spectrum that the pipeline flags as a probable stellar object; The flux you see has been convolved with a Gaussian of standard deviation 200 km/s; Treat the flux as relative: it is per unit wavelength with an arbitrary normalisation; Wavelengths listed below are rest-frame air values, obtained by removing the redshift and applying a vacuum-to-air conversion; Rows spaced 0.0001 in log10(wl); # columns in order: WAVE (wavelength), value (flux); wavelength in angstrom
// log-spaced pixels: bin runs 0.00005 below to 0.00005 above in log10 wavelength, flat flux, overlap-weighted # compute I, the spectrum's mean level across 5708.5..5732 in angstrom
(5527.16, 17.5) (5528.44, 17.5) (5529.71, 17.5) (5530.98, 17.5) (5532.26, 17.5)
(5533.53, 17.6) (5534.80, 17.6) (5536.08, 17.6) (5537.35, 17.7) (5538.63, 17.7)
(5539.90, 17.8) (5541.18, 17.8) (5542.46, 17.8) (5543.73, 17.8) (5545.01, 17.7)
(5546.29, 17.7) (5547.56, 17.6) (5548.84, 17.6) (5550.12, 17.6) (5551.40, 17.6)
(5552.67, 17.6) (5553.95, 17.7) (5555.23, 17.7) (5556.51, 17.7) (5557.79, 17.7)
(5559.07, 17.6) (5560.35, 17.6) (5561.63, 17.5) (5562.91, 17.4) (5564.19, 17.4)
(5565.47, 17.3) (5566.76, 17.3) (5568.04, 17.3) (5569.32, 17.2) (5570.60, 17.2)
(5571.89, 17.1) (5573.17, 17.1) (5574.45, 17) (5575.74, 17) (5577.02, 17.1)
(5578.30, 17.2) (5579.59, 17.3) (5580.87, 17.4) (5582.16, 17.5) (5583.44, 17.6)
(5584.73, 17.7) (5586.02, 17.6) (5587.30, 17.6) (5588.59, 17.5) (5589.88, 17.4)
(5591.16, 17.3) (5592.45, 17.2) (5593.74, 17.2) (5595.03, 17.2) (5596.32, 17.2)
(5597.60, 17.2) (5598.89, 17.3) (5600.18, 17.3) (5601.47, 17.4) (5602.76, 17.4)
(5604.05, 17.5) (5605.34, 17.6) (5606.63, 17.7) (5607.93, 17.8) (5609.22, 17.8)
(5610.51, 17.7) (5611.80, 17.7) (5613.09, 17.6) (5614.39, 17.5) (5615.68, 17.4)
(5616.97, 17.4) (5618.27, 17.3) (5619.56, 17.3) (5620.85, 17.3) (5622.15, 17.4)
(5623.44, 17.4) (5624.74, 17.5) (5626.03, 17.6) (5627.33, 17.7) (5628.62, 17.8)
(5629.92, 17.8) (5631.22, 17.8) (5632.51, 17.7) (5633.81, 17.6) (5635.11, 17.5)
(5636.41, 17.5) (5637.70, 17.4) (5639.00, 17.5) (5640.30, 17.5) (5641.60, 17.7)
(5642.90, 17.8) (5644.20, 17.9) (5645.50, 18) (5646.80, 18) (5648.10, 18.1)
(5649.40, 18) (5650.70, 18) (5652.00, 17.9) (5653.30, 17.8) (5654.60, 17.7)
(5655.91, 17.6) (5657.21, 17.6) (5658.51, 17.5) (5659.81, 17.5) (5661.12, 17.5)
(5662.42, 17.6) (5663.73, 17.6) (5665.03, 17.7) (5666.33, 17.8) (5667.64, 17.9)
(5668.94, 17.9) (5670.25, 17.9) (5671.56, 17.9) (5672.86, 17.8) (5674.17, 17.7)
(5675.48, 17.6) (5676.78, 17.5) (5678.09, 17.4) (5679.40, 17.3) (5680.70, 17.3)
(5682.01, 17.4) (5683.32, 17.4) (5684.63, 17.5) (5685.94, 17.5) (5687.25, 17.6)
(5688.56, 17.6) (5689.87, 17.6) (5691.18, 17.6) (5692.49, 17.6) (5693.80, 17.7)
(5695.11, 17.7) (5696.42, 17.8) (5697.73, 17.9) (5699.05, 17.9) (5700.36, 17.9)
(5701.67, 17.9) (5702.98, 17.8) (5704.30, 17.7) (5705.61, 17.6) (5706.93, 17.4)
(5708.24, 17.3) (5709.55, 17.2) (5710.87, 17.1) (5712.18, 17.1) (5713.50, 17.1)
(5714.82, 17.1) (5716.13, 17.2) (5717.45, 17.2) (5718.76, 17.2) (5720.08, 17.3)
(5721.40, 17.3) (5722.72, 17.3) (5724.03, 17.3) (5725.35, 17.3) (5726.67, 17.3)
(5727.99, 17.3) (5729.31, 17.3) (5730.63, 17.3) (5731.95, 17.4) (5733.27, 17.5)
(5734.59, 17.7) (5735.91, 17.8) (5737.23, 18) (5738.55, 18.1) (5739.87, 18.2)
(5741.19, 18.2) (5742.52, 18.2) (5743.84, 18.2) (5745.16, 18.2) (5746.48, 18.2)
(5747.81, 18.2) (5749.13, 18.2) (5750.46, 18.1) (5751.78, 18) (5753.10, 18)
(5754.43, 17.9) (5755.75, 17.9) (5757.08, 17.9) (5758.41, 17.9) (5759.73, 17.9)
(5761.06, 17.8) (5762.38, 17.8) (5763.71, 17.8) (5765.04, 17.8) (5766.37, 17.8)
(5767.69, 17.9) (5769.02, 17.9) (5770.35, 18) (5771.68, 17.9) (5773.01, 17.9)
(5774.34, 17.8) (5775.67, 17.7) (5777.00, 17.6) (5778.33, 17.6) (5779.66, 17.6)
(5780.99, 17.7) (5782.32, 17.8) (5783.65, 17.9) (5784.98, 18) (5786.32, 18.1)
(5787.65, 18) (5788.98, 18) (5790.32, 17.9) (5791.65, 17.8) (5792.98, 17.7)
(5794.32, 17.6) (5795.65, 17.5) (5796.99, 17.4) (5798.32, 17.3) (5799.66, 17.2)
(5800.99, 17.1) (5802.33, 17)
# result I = 17.2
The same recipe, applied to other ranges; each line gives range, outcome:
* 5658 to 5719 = 17.6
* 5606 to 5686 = 17.6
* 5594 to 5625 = 17.4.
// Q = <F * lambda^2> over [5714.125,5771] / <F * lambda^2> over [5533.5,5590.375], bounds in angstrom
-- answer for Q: 1.1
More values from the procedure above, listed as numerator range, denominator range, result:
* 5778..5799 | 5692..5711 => 1.04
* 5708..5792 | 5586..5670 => 1.05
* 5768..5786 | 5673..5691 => 1.05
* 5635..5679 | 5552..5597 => 1.05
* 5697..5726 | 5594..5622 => 1.03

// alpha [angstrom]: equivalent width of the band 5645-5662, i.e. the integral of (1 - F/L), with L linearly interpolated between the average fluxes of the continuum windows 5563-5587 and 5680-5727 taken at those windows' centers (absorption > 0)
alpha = -0.4 angstrom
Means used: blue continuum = 17.3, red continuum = 17.5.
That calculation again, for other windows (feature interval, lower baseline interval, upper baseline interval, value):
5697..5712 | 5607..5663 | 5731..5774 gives 0.2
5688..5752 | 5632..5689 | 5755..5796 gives 0.4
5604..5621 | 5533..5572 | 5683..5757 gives 0.0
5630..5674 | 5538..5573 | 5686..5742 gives -0.5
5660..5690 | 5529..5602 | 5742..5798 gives 0.1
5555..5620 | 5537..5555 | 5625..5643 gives 0.9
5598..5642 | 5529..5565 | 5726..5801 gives 0.4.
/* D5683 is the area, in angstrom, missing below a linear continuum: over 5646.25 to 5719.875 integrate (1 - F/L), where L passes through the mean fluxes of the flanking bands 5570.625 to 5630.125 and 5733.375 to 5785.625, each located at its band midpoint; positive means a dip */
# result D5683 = 0.3 angstrom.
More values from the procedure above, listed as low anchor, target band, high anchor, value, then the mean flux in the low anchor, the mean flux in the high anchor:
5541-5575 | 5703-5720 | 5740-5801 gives 0.4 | 17.5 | 17.9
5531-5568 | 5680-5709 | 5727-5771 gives 0.3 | 17.6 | 17.9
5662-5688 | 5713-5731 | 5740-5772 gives 0.6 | 17.6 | 18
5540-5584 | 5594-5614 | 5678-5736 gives 0.0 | 17.5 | 17.5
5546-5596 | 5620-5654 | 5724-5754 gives -0.2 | 17.4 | 17.8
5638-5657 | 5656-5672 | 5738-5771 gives 0.1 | 17.8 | 18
